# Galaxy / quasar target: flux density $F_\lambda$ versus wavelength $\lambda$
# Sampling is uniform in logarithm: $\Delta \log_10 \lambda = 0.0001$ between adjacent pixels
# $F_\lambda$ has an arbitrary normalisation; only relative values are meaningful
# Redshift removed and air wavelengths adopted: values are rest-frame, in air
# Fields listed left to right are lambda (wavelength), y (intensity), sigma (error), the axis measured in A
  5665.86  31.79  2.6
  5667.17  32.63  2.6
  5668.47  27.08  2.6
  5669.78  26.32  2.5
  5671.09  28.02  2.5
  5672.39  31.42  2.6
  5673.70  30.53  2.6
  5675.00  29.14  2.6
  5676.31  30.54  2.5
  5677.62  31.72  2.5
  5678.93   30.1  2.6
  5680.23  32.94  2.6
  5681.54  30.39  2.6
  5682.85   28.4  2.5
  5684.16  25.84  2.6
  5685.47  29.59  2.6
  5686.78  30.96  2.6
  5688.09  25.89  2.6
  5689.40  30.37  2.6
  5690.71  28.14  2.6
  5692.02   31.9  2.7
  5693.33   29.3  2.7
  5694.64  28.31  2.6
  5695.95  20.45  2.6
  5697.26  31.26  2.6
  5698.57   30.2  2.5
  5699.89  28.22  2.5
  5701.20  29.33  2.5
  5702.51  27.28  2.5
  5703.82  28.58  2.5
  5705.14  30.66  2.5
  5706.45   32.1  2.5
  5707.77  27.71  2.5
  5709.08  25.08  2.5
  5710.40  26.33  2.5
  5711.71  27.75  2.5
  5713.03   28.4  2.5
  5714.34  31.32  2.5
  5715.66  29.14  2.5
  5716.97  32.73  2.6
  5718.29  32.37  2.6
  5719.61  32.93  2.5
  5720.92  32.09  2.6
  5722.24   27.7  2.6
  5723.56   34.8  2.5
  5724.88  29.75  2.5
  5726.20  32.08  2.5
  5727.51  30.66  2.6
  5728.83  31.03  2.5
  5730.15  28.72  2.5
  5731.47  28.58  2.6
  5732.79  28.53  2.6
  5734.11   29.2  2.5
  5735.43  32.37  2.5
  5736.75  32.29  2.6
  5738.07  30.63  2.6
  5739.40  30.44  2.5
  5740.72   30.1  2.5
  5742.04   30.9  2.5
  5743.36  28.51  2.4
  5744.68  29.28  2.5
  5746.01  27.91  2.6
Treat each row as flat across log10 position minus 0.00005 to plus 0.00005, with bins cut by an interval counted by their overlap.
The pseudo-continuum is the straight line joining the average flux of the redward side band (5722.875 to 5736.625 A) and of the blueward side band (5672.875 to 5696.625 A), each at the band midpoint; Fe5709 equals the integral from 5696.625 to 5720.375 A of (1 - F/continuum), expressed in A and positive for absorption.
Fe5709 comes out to 0.3 A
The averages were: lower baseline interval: 29.2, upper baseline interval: 30.6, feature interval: 29.5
